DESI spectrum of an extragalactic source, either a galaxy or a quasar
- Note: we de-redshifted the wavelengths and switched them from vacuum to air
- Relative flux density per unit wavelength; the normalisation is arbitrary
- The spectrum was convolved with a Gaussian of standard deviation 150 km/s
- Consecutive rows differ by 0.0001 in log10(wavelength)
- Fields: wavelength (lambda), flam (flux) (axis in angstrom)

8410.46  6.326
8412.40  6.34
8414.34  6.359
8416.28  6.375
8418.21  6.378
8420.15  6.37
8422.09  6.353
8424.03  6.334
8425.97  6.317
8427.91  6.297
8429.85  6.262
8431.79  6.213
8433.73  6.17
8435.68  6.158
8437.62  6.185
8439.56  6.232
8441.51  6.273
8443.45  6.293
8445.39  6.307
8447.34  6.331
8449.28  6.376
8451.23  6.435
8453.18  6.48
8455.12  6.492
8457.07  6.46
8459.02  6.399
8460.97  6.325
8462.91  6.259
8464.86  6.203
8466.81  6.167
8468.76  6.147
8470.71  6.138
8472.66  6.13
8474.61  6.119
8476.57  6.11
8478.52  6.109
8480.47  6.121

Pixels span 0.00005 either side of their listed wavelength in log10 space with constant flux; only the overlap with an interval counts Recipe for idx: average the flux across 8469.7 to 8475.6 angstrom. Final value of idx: 6.12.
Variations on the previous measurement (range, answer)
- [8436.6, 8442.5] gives 6.23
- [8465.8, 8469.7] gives 6.16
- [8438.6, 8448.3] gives 6.29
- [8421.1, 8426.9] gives 6.33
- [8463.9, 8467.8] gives 6.18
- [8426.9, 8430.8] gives 6.28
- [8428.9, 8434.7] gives 6.22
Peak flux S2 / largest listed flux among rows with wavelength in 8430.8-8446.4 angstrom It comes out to 6.307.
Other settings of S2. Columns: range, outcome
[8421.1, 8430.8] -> 6.353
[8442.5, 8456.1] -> 6.492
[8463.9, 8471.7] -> 6.203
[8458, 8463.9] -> 6.399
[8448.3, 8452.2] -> 6.435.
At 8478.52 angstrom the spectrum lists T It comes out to 6.109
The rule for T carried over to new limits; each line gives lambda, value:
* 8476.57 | 6.11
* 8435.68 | 6.158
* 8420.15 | 6.37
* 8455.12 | 6.492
